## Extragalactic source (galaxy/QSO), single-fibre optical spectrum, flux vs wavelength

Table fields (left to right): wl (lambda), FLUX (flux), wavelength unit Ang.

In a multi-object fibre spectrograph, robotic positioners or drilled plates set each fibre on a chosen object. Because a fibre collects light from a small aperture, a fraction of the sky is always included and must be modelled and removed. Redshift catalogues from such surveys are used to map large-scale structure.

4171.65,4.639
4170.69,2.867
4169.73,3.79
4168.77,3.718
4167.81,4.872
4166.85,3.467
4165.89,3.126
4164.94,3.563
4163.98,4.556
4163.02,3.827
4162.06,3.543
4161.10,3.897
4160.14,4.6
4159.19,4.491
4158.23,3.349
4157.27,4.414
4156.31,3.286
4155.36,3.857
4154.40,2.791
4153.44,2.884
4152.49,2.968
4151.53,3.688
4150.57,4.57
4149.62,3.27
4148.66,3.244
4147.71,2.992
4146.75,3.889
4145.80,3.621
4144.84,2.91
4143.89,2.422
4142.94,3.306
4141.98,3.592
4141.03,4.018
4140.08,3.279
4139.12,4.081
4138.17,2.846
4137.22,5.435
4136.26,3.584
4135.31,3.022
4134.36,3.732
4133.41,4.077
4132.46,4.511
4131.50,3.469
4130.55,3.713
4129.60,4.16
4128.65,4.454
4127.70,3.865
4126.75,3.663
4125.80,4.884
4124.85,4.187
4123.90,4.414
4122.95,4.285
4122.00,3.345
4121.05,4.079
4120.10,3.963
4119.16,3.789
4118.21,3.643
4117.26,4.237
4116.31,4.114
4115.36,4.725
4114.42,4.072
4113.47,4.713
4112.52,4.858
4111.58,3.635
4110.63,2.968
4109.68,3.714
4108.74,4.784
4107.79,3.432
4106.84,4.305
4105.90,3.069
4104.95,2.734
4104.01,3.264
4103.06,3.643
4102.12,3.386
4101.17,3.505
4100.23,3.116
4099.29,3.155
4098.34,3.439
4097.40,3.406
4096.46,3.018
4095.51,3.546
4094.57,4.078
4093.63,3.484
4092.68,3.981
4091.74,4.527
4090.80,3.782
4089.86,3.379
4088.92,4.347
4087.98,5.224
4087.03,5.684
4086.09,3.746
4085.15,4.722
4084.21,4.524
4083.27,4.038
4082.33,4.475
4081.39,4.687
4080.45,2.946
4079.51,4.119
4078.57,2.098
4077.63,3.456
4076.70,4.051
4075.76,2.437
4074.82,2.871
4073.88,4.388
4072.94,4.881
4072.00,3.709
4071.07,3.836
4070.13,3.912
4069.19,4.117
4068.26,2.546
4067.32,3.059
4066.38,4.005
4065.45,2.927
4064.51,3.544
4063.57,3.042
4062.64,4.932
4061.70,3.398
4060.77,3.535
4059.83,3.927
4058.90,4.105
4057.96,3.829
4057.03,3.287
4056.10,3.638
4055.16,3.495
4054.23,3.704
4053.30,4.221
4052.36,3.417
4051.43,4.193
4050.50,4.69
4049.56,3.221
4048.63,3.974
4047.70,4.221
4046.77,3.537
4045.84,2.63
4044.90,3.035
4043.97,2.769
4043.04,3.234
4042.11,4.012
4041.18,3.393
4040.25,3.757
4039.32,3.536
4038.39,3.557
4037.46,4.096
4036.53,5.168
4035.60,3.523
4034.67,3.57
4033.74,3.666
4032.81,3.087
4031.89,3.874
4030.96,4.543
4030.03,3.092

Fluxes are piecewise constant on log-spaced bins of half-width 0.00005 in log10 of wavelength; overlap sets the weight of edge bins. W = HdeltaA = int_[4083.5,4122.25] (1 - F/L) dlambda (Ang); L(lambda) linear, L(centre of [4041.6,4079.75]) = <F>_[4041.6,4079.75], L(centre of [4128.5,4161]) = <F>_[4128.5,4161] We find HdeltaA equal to -2.7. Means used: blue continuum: 3.61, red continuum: 3.66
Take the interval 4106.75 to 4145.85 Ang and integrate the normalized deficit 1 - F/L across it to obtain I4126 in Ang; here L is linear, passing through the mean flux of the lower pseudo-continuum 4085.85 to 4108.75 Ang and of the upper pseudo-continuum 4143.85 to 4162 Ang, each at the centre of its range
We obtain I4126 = -2.7 Ang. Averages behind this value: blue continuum 3.74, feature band 3.9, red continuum 3.56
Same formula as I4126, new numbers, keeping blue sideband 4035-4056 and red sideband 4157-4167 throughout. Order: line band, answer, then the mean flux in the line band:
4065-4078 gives 0.5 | 3.59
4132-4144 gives 0.4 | 3.72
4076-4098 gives -1.1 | 3.95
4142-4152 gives 1.2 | 3.4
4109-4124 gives -0.9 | 4.04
